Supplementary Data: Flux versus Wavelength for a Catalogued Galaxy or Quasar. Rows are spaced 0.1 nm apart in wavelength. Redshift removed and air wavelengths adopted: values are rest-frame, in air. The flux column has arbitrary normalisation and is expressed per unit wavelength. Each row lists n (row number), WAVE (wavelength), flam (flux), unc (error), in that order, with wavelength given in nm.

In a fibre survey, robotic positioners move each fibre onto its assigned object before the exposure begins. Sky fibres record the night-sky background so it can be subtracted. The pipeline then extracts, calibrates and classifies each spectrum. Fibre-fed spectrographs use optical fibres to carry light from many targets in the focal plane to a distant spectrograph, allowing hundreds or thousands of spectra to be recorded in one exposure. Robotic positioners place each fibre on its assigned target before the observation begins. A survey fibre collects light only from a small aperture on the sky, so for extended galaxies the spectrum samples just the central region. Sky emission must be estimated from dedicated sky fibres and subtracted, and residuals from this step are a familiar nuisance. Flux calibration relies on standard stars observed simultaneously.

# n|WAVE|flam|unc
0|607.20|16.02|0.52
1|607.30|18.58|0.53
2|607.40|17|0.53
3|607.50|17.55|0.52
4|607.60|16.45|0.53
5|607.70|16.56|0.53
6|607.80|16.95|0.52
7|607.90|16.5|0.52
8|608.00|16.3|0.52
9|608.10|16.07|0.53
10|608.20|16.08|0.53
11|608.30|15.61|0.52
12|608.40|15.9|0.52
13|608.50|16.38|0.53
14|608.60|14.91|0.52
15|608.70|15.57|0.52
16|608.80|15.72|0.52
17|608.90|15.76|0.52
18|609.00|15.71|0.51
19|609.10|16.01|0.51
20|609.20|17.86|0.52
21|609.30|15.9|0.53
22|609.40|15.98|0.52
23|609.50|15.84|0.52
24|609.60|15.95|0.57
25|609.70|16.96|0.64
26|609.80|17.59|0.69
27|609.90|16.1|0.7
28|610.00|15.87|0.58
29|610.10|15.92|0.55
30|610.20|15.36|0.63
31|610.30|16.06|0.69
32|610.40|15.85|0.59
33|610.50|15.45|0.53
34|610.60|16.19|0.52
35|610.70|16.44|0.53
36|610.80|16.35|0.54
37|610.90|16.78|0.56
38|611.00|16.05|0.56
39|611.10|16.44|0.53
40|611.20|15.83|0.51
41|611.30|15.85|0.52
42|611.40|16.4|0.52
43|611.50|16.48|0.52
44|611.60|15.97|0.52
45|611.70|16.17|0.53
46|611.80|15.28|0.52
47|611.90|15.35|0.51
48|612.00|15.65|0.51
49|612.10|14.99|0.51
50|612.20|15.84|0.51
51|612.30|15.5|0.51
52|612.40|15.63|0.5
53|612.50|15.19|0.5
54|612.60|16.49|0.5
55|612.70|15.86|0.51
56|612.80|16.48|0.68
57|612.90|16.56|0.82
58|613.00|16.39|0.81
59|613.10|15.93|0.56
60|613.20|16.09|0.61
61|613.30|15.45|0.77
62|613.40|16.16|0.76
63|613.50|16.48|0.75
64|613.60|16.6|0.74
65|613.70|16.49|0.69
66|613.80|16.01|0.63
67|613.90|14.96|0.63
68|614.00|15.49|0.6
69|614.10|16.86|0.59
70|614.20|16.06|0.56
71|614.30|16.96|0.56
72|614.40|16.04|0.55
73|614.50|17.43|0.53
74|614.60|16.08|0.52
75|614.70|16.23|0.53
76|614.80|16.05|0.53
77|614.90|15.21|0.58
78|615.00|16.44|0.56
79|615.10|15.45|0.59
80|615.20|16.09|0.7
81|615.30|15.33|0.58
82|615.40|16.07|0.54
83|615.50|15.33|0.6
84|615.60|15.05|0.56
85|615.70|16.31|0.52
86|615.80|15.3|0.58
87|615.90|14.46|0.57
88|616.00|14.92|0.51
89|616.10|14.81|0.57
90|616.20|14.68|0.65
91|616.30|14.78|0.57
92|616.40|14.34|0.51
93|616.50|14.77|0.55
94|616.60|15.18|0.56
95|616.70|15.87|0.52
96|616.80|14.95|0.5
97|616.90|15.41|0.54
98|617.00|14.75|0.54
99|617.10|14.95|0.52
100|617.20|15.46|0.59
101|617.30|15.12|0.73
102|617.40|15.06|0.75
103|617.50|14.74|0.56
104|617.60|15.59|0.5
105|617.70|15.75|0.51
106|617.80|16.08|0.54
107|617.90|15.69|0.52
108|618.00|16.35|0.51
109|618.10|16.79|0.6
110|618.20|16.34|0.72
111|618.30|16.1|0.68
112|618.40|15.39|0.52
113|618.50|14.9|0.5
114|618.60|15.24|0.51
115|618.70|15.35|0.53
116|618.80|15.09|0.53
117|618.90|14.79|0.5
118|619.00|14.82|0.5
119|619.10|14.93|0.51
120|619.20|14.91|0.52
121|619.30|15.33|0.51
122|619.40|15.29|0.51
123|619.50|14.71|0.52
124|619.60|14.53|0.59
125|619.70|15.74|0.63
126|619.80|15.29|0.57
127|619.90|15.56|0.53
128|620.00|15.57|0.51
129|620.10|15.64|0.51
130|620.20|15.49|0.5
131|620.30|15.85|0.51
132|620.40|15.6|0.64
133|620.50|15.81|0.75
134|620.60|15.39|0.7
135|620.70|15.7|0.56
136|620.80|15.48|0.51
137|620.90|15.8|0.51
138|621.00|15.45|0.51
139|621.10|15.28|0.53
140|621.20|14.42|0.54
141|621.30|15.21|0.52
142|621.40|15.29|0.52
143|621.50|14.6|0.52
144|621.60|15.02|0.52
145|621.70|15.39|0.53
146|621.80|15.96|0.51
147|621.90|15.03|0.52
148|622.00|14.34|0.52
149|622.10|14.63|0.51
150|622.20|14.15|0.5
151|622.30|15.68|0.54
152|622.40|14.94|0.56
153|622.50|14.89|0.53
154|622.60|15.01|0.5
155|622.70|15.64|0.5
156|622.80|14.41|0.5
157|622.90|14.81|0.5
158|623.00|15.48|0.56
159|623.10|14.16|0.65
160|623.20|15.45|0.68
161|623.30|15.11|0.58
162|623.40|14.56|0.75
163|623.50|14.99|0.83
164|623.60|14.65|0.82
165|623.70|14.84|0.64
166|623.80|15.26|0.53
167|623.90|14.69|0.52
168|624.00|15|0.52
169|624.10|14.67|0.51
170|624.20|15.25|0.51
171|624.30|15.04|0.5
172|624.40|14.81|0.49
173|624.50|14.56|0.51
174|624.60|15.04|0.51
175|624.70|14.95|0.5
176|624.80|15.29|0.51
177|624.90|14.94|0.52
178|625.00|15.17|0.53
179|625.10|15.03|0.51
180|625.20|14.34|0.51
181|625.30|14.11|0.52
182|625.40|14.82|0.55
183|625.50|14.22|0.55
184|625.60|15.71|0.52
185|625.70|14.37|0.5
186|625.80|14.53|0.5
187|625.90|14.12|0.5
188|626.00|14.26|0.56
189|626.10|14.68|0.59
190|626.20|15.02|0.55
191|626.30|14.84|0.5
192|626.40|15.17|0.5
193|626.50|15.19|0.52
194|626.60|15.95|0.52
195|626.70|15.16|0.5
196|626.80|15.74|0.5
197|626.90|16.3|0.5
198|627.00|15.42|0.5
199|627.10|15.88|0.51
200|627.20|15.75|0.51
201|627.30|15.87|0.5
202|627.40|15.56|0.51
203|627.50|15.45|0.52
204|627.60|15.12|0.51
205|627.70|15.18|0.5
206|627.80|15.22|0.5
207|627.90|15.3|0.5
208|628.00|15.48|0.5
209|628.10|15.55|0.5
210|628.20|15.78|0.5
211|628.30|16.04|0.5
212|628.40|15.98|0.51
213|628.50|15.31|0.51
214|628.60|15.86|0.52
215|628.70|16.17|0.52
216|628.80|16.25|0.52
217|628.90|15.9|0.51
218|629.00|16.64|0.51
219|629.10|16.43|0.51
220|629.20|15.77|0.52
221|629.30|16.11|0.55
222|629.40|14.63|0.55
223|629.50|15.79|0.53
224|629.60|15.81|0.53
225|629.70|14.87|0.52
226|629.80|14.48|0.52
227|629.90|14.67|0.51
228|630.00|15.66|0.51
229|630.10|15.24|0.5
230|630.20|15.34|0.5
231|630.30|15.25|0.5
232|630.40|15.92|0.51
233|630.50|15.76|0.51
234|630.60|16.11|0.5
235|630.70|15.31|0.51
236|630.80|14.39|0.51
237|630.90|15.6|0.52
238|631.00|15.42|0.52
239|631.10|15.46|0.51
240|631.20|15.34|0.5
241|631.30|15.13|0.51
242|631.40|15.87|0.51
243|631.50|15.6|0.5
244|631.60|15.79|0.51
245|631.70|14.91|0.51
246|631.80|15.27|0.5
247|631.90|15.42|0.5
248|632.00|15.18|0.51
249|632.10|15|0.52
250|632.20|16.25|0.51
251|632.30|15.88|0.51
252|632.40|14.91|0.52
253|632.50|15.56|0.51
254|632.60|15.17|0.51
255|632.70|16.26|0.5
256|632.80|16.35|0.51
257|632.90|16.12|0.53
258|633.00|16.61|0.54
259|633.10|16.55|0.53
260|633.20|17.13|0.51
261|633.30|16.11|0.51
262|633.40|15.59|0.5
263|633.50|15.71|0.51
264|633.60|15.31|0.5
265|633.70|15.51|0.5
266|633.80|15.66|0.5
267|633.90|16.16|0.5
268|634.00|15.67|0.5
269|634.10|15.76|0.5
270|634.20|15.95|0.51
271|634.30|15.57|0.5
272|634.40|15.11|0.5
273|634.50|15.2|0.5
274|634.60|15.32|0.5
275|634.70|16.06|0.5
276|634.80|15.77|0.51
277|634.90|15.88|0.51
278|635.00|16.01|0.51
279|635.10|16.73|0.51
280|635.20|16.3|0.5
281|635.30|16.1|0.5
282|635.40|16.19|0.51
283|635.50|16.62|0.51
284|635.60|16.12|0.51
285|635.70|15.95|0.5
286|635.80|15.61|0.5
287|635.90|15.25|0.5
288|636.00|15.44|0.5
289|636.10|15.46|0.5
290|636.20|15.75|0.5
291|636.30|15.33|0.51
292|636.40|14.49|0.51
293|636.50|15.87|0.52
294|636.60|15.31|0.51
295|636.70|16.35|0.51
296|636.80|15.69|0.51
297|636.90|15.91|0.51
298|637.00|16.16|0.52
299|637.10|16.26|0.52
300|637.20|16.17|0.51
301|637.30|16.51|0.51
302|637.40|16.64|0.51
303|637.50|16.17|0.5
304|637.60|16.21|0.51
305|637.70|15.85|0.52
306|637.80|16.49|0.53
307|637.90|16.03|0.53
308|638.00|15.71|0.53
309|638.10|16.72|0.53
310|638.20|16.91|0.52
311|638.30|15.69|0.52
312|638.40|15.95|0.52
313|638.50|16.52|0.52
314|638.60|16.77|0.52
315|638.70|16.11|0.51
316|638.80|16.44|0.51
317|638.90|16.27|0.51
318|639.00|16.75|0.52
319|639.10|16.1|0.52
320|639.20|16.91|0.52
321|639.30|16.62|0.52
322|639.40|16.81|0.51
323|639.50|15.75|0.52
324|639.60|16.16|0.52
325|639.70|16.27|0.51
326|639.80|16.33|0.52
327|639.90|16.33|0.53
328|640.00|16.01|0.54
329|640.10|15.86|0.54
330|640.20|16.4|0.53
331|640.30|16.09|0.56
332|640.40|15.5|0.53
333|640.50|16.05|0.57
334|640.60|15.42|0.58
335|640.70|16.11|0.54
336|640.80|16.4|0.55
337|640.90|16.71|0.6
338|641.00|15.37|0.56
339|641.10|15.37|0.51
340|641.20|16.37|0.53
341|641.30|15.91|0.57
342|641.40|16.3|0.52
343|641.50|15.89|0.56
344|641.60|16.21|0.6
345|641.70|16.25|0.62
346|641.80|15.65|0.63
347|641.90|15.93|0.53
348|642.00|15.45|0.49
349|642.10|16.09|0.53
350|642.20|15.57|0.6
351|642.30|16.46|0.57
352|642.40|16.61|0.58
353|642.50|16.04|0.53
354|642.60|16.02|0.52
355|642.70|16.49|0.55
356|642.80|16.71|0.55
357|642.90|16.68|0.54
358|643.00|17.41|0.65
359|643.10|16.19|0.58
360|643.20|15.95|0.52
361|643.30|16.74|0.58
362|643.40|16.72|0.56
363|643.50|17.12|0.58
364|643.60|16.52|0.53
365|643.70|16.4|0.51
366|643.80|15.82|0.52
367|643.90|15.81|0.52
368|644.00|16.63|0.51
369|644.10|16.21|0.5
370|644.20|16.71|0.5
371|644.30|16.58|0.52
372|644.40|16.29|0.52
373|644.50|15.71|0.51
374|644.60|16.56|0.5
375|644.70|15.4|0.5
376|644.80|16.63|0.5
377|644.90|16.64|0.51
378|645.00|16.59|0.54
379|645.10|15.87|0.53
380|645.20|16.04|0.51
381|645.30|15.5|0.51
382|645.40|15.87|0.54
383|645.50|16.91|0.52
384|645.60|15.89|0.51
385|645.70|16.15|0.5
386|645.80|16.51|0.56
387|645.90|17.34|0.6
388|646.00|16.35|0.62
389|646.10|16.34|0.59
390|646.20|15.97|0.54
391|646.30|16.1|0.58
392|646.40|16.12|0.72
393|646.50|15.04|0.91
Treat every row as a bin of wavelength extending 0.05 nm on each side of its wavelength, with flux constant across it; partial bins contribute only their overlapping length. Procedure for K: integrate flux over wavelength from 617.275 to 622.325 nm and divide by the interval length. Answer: 15.3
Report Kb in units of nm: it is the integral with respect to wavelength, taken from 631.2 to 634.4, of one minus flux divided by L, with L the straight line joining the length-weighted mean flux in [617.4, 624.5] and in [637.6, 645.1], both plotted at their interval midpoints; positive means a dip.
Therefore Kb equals 0.02 nm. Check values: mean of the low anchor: 15.2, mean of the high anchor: 16.2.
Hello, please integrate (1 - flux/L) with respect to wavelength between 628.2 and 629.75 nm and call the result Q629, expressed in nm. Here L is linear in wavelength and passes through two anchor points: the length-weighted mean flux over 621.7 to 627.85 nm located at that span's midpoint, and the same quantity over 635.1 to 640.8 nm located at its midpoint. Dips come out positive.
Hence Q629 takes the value -0.05 nm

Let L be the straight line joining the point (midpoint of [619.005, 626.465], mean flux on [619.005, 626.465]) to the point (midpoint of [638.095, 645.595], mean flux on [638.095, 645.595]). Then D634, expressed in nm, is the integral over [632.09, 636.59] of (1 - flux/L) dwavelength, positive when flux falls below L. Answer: -0.014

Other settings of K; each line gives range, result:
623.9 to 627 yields 14.9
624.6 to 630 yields 15.3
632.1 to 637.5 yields 15.9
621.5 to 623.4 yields 15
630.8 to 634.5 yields 15.7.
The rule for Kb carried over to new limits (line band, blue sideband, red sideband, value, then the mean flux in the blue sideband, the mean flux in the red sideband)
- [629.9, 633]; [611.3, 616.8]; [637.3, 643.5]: 0.107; 15.8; 16.2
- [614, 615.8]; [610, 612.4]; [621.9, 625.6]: -0.048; 15.9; 14.9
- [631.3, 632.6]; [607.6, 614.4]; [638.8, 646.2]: 0.059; 16.1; 16.2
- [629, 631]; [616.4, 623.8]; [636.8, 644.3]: 0.033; 15.2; 16.2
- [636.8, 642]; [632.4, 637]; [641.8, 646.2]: -0.034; 15.8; 16.3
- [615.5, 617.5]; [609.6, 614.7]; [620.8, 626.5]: 0.075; 16.1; 14.9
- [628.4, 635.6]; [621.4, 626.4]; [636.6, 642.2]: -0.077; 14.9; 16.1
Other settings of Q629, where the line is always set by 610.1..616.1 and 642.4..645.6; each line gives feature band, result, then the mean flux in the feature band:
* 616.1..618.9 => 0.11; 15.3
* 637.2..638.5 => 0.00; 16.2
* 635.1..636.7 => 0.05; 15.8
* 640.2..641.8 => 0.03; 16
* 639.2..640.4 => 0.00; 16.2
